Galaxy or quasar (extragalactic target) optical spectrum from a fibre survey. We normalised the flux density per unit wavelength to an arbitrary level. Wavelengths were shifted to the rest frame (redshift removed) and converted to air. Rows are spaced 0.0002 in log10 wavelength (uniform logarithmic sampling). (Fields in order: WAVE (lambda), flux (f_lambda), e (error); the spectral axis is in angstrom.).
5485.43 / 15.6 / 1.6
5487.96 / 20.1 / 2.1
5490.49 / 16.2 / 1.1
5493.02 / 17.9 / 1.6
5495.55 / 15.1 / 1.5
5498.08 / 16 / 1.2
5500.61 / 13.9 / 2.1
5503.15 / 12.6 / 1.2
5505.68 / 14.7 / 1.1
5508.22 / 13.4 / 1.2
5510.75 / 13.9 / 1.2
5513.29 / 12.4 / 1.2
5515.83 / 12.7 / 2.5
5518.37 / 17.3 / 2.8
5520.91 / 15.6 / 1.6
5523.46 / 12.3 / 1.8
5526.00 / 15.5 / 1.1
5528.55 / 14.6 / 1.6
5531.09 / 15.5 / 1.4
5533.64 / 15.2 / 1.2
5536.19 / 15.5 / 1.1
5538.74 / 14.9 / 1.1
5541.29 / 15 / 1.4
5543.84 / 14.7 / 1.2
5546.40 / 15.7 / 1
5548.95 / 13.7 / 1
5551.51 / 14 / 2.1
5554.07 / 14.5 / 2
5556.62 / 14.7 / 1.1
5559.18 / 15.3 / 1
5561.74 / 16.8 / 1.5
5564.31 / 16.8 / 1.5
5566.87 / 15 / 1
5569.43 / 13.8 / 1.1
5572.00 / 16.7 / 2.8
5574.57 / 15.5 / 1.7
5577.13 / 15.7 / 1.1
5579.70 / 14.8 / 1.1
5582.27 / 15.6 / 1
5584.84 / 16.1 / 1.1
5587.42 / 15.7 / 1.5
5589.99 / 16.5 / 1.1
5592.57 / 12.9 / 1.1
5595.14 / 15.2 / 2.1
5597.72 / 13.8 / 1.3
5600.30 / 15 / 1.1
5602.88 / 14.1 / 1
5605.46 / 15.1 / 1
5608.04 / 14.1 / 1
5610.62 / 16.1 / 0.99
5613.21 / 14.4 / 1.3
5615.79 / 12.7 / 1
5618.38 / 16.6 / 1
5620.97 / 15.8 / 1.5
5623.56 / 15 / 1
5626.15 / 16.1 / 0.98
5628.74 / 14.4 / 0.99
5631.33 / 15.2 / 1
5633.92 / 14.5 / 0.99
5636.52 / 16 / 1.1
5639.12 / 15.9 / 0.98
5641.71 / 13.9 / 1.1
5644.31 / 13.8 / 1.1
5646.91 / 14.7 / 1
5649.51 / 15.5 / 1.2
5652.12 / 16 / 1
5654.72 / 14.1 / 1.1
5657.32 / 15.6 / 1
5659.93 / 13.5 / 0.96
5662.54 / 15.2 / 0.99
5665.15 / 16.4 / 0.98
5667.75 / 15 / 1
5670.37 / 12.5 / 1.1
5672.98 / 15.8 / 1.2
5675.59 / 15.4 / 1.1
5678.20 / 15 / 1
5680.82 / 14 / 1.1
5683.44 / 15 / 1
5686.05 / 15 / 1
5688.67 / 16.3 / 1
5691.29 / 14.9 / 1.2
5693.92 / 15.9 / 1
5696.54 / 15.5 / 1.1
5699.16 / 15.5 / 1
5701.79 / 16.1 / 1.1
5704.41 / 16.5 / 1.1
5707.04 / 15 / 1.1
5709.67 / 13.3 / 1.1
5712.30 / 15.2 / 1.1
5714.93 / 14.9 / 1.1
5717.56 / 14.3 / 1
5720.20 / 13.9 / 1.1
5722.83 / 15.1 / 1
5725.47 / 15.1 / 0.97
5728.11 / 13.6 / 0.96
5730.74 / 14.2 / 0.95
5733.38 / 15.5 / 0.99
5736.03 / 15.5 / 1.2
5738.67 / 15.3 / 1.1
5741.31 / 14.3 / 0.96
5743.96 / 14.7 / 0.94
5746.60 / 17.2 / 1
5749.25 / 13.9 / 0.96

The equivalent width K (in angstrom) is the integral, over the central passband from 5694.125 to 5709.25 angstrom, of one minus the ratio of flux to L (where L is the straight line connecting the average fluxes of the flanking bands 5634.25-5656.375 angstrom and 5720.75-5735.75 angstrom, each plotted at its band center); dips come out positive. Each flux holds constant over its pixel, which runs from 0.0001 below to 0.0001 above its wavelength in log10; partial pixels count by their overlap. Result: -0.8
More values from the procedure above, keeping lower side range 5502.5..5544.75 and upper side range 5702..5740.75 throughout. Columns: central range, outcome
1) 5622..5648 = -0.48 angstrom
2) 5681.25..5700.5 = -0.77 angstrom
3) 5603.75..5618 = 0.04 angstrom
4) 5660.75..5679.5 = -0.32 angstrom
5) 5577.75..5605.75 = -0.74 angstrom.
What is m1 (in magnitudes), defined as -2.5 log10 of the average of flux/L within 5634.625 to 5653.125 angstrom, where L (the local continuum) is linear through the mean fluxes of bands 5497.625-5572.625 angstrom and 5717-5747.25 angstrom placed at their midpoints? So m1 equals -0.02 mag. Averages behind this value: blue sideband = 14.7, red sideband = 14.9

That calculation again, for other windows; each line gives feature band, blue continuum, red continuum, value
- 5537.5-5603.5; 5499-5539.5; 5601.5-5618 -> -0.05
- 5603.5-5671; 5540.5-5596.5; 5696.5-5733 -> 0.01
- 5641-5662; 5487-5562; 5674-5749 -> 0.03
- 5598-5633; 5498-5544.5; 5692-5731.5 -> -0.02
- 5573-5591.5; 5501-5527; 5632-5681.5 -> -0.09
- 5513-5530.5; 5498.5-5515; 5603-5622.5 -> -0.05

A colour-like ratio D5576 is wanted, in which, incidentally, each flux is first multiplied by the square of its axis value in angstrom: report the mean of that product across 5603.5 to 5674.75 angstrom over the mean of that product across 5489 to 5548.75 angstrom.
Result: 1.05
